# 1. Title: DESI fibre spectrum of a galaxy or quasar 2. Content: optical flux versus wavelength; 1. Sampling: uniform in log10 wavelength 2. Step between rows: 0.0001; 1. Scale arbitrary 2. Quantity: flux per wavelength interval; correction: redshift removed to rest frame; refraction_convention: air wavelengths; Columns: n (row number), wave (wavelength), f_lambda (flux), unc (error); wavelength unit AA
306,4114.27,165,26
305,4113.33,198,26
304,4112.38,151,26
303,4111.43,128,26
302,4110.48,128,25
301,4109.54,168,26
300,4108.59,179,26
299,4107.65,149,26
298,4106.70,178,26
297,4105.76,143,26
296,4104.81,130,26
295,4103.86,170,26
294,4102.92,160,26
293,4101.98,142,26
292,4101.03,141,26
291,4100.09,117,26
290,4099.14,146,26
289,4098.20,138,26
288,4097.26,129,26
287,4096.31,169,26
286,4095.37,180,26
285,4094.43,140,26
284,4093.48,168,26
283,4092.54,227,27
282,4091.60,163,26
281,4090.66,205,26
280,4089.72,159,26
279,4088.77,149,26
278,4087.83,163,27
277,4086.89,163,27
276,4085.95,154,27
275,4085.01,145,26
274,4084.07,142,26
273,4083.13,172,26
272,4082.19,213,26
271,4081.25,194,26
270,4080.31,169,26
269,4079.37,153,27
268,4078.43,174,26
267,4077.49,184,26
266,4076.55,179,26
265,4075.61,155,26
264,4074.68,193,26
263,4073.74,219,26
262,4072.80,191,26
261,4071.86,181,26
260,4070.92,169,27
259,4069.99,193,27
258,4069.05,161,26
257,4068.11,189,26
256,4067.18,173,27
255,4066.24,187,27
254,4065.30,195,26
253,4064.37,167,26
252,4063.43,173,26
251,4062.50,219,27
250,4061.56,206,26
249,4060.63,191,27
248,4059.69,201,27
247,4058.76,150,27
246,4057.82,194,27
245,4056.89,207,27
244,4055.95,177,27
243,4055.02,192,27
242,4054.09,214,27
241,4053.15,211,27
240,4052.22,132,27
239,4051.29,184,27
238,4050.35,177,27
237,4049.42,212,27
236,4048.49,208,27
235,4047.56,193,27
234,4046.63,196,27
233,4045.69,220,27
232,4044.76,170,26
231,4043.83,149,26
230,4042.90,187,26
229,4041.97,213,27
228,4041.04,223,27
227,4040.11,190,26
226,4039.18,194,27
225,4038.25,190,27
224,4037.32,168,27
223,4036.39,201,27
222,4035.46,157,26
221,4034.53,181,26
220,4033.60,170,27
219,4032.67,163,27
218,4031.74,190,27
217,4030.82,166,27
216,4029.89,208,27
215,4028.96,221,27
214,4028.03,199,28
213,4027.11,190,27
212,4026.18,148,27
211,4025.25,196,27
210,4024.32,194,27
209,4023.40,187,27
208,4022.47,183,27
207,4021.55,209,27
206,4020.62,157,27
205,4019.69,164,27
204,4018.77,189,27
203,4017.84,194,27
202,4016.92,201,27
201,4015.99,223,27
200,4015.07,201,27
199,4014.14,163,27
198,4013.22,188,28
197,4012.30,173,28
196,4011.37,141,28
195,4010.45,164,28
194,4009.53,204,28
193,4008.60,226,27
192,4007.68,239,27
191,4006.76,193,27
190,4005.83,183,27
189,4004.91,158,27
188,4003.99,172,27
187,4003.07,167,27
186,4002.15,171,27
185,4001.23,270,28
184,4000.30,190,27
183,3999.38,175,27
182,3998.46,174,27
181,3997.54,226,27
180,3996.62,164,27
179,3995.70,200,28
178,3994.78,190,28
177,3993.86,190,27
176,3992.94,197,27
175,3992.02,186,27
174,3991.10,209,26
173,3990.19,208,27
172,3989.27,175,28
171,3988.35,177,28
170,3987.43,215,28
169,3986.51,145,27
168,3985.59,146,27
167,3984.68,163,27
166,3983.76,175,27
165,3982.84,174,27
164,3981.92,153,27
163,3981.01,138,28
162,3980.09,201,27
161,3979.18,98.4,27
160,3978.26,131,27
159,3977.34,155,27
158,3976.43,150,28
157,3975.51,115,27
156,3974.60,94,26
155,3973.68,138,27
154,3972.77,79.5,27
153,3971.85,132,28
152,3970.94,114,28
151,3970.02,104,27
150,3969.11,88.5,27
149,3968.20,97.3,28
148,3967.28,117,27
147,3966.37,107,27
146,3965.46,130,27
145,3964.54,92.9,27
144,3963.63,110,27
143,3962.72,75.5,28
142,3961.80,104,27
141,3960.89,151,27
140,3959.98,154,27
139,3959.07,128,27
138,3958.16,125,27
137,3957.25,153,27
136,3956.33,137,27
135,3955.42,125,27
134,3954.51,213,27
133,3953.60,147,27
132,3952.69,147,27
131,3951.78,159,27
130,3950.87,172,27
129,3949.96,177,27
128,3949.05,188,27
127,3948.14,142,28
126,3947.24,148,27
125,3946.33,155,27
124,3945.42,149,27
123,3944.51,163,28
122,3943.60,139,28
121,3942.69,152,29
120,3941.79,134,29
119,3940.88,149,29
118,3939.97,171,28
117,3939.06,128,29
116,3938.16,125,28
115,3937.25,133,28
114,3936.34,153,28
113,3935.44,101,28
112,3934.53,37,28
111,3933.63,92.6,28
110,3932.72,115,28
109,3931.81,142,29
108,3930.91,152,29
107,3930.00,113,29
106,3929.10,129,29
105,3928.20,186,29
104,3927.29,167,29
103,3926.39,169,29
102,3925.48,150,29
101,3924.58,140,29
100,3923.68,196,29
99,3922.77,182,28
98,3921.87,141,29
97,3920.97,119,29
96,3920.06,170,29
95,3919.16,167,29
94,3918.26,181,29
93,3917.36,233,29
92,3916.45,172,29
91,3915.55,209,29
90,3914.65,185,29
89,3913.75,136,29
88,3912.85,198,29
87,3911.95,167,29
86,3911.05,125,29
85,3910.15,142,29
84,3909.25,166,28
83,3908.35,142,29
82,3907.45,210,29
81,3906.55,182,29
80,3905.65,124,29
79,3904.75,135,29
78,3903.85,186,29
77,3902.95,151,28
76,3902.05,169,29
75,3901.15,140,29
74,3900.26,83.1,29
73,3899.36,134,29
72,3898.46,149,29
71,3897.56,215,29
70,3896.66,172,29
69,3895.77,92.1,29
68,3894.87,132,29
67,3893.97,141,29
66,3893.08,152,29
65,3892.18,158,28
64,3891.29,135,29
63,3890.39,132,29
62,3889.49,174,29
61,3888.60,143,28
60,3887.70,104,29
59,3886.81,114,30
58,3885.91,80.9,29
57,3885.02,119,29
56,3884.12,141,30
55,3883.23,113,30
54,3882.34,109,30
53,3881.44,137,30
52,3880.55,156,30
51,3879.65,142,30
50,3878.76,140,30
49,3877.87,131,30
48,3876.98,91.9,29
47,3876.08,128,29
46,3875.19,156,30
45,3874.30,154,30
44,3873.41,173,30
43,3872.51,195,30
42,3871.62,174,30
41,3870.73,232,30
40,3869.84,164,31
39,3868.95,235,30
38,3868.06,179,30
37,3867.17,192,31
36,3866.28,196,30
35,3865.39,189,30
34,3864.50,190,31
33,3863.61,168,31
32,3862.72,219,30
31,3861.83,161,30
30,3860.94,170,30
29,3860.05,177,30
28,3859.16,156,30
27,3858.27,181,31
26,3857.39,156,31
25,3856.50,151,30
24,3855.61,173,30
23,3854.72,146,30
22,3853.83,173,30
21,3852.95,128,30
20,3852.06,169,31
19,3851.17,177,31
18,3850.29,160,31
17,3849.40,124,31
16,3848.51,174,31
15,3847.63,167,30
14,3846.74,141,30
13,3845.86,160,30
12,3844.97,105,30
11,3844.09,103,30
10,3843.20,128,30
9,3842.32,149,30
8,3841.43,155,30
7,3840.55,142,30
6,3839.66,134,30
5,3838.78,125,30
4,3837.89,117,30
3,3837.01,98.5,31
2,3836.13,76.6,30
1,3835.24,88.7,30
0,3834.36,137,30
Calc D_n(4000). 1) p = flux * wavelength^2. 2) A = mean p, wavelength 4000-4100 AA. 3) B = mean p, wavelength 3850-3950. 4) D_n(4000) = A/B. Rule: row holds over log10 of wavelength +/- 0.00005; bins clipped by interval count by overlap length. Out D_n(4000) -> 1.3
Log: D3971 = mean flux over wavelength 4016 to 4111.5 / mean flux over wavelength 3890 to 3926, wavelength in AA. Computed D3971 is 1.13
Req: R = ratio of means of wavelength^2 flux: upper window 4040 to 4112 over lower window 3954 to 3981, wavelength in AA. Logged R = 1.47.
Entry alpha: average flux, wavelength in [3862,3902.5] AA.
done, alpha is 152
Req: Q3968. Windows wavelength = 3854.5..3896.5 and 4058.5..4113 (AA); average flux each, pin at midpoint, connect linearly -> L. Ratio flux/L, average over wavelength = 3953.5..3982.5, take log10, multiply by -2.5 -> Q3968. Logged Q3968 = 0.26 mag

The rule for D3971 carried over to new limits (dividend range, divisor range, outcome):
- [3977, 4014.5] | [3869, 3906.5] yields 1.24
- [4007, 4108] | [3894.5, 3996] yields 1.21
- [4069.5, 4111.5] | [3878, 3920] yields 1.10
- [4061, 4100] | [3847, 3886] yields 1.08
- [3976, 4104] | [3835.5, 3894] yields 1.20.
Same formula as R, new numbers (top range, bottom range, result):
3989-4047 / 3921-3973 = 1.43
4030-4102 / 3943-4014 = 1.18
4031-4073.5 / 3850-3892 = 1.30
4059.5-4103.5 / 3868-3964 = 1.26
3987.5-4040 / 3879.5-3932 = 1.31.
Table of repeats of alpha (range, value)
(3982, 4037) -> 186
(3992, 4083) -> 187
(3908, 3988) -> 144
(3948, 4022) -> 162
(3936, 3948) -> 146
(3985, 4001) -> 187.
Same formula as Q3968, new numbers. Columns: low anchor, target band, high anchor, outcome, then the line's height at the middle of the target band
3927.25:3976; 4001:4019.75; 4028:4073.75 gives -0.15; 165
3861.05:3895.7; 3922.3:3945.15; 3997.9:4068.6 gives 0.18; 166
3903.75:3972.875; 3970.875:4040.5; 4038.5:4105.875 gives -0.10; 161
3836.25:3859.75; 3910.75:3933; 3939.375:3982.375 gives -0.17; 139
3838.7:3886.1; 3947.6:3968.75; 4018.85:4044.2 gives 0.25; 173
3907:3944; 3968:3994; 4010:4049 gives 0.14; 170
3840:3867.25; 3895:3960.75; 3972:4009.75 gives 0.10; 167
